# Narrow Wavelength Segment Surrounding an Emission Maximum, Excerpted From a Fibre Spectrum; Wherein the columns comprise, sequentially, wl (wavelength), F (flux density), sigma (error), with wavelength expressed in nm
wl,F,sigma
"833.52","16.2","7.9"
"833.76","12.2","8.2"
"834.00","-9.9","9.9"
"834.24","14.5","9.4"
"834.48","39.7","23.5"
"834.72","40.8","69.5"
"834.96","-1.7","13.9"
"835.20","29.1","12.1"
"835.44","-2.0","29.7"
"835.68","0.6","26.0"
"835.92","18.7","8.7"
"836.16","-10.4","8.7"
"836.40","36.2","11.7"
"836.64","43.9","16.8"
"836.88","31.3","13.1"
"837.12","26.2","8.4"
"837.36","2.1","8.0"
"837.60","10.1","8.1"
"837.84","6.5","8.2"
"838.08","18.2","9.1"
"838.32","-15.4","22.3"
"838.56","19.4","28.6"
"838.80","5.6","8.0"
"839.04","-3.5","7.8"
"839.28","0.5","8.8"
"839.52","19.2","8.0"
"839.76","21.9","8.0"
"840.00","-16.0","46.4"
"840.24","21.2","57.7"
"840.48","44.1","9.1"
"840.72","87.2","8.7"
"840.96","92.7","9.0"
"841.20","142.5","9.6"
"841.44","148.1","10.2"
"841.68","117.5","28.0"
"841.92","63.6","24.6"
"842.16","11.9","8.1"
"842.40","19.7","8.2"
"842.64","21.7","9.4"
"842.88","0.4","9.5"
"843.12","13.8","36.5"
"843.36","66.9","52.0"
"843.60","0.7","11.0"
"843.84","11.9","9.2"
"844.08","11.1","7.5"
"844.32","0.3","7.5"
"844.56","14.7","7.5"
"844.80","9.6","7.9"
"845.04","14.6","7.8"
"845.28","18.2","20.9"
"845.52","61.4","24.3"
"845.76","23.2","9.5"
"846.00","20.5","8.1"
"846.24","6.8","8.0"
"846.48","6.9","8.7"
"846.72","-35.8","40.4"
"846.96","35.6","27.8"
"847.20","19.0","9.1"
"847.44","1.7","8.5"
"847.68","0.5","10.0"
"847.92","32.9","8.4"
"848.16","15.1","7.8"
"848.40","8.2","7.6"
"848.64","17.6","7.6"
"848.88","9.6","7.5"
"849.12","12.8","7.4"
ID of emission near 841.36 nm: [O II] 3727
